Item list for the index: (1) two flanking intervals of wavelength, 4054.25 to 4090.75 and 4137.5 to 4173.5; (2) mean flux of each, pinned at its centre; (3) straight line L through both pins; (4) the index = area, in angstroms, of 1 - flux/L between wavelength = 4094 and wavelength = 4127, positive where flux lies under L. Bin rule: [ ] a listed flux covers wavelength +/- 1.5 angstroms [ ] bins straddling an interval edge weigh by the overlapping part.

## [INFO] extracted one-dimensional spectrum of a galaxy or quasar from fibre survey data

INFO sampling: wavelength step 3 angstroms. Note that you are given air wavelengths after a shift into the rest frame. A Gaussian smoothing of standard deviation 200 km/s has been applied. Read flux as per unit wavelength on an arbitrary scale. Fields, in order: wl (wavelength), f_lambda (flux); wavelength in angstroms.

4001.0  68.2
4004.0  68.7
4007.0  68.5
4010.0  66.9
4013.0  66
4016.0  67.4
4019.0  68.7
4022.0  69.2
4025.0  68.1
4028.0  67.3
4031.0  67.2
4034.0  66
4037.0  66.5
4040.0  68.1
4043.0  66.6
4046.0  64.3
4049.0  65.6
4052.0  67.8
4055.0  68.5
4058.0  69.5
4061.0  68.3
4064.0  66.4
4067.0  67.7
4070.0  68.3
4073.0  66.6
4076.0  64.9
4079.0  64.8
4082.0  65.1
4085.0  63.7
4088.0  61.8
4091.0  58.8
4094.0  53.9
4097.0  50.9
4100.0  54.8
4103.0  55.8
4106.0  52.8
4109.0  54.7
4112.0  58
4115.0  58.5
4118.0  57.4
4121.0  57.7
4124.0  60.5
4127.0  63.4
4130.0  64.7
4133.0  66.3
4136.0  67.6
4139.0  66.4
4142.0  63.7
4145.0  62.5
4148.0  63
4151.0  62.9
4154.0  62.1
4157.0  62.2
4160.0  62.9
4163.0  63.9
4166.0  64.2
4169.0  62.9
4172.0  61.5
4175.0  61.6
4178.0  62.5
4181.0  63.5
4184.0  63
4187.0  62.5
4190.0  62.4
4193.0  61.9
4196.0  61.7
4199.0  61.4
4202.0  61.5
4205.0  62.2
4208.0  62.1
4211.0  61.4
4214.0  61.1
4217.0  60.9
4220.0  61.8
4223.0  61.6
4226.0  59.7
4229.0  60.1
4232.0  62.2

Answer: 4.3 angstroms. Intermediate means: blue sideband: 66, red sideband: 63.2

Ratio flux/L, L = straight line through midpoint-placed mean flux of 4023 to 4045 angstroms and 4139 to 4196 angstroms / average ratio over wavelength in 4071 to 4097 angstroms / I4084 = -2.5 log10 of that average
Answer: 0.062 mag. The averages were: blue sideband 67.1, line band 61.9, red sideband 62.8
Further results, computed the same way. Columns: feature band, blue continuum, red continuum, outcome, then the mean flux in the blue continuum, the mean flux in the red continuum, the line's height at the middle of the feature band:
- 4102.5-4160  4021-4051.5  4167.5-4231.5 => 0.05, 66.9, 61.8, 63.9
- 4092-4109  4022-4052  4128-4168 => 0.21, 66.8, 64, 65.2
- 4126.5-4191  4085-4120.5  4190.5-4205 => -0.07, 56.5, 61.7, 59.6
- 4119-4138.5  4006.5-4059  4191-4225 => 0.01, 67.3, 61.6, 64.2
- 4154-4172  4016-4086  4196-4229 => 0.00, 67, 61.3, 63.1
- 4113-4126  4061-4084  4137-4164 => 0.10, 66.3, 63.4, 64.5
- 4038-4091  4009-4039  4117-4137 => -0.01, 67.3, 62.5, 65.4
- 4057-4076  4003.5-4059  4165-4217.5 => -0.02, 67.4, 62.1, 66.2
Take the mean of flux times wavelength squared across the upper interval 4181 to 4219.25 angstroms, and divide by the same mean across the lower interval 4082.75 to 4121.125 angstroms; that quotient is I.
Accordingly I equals 1.1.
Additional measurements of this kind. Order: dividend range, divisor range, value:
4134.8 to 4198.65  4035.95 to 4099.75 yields 1.03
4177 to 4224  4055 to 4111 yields 1.06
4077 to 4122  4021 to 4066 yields 0.89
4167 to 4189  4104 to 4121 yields 1.14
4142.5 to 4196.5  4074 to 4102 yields 1.09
